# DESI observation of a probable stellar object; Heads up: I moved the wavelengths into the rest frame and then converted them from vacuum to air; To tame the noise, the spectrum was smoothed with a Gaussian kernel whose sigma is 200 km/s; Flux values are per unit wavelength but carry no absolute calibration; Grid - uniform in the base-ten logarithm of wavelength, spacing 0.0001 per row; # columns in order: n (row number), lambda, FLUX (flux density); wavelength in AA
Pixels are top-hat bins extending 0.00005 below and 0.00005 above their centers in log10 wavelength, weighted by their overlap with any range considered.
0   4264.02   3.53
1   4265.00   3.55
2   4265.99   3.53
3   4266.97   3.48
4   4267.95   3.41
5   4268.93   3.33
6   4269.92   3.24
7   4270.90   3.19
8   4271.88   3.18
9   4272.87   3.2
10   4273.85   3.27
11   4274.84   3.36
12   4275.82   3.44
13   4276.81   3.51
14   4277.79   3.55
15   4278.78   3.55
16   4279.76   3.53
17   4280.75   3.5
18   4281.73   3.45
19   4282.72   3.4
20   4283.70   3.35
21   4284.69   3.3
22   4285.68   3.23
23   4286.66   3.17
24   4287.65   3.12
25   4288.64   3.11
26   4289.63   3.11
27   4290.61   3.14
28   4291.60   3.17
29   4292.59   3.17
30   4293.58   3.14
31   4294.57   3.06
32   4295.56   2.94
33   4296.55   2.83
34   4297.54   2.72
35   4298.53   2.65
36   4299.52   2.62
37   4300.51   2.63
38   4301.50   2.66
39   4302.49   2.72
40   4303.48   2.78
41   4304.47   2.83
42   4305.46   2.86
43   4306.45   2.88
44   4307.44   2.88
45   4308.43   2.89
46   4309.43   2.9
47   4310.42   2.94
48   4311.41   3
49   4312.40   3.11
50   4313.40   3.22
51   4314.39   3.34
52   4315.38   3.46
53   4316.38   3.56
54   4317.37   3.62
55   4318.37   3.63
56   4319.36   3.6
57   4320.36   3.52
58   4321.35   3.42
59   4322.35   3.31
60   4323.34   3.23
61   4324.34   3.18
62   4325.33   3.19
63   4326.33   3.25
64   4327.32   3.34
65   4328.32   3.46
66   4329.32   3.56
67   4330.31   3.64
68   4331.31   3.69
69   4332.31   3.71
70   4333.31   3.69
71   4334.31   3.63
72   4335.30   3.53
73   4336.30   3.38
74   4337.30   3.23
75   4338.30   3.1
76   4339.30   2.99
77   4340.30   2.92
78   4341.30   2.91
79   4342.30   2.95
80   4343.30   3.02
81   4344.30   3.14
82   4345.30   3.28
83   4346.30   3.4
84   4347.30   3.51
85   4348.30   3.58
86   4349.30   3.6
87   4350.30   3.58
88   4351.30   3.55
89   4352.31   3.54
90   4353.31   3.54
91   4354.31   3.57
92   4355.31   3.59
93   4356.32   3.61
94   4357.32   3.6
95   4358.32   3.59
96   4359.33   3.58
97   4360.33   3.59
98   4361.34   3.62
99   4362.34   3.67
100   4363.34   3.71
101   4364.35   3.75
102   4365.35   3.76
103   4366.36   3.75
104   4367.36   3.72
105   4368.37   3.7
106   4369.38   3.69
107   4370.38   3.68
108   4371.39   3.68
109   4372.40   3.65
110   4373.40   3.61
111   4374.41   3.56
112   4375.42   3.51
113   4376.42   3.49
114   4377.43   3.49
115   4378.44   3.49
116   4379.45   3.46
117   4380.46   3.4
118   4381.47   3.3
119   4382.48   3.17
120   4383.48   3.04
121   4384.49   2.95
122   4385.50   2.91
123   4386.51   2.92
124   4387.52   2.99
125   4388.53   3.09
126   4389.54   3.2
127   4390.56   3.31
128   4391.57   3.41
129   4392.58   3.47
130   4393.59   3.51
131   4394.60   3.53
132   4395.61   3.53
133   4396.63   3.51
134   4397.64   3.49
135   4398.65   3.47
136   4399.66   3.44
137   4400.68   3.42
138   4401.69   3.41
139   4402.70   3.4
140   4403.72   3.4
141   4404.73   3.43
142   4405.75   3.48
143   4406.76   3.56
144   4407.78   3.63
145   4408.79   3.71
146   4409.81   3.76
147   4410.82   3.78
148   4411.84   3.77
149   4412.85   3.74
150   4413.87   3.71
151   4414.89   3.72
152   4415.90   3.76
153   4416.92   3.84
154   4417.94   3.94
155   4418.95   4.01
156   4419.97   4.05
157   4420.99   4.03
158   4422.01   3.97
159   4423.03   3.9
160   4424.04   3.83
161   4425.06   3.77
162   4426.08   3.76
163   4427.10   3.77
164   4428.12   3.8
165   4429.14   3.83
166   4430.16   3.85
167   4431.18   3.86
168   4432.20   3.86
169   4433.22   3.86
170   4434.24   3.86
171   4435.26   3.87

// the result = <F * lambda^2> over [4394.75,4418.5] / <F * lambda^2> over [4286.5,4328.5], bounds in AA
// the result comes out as 1.2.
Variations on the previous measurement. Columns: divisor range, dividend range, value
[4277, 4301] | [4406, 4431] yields 1.29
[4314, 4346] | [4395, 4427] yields 1.14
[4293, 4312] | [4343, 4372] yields 1.29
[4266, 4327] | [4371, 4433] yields 1.18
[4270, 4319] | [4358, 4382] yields 1.19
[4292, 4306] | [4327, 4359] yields 1.23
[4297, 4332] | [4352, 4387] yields 1.14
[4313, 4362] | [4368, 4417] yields 1.04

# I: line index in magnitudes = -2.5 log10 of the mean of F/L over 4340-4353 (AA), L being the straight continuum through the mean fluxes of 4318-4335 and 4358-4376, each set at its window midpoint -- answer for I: 0.08 mag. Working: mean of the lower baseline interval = 3.47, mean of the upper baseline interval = 3.66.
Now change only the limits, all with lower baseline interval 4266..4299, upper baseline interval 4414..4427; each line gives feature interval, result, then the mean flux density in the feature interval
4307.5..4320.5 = 0.038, 3.27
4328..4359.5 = 0.030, 3.43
